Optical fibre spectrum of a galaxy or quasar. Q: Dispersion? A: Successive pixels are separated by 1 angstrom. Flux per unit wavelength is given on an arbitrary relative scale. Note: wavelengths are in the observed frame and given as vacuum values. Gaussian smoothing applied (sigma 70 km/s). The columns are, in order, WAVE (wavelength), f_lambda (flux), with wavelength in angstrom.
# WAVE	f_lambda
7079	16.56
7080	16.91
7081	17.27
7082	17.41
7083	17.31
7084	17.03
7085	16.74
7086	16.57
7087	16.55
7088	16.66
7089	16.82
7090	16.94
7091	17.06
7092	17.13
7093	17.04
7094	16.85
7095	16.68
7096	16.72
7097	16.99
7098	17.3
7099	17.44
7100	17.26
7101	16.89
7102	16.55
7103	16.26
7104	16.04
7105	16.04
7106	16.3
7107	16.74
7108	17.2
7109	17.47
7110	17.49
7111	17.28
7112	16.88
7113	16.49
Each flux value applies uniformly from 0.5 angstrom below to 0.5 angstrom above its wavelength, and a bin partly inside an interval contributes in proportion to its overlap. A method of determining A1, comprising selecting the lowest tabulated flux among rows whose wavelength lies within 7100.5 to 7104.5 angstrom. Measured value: 16.04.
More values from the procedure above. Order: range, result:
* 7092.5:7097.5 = 16.68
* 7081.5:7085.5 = 16.74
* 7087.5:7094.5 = 16.66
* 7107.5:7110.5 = 17.2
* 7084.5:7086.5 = 16.57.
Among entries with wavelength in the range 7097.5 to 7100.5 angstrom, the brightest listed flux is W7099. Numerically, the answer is 17.44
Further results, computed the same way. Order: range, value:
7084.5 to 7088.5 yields 16.74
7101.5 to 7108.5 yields 17.2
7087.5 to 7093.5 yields 17.13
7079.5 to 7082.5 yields 17.41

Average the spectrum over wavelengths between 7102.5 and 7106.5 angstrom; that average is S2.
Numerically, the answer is 16.2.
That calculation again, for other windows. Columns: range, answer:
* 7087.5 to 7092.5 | 16.9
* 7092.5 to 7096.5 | 16.8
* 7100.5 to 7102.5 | 16.7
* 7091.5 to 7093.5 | 17.1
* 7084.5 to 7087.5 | 16.6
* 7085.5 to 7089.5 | 16.6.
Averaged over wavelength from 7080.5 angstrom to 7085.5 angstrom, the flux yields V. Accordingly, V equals 17.2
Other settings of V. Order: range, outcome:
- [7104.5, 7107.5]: 16.4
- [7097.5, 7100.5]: 17.3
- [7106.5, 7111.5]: 17.2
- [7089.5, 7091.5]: 17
